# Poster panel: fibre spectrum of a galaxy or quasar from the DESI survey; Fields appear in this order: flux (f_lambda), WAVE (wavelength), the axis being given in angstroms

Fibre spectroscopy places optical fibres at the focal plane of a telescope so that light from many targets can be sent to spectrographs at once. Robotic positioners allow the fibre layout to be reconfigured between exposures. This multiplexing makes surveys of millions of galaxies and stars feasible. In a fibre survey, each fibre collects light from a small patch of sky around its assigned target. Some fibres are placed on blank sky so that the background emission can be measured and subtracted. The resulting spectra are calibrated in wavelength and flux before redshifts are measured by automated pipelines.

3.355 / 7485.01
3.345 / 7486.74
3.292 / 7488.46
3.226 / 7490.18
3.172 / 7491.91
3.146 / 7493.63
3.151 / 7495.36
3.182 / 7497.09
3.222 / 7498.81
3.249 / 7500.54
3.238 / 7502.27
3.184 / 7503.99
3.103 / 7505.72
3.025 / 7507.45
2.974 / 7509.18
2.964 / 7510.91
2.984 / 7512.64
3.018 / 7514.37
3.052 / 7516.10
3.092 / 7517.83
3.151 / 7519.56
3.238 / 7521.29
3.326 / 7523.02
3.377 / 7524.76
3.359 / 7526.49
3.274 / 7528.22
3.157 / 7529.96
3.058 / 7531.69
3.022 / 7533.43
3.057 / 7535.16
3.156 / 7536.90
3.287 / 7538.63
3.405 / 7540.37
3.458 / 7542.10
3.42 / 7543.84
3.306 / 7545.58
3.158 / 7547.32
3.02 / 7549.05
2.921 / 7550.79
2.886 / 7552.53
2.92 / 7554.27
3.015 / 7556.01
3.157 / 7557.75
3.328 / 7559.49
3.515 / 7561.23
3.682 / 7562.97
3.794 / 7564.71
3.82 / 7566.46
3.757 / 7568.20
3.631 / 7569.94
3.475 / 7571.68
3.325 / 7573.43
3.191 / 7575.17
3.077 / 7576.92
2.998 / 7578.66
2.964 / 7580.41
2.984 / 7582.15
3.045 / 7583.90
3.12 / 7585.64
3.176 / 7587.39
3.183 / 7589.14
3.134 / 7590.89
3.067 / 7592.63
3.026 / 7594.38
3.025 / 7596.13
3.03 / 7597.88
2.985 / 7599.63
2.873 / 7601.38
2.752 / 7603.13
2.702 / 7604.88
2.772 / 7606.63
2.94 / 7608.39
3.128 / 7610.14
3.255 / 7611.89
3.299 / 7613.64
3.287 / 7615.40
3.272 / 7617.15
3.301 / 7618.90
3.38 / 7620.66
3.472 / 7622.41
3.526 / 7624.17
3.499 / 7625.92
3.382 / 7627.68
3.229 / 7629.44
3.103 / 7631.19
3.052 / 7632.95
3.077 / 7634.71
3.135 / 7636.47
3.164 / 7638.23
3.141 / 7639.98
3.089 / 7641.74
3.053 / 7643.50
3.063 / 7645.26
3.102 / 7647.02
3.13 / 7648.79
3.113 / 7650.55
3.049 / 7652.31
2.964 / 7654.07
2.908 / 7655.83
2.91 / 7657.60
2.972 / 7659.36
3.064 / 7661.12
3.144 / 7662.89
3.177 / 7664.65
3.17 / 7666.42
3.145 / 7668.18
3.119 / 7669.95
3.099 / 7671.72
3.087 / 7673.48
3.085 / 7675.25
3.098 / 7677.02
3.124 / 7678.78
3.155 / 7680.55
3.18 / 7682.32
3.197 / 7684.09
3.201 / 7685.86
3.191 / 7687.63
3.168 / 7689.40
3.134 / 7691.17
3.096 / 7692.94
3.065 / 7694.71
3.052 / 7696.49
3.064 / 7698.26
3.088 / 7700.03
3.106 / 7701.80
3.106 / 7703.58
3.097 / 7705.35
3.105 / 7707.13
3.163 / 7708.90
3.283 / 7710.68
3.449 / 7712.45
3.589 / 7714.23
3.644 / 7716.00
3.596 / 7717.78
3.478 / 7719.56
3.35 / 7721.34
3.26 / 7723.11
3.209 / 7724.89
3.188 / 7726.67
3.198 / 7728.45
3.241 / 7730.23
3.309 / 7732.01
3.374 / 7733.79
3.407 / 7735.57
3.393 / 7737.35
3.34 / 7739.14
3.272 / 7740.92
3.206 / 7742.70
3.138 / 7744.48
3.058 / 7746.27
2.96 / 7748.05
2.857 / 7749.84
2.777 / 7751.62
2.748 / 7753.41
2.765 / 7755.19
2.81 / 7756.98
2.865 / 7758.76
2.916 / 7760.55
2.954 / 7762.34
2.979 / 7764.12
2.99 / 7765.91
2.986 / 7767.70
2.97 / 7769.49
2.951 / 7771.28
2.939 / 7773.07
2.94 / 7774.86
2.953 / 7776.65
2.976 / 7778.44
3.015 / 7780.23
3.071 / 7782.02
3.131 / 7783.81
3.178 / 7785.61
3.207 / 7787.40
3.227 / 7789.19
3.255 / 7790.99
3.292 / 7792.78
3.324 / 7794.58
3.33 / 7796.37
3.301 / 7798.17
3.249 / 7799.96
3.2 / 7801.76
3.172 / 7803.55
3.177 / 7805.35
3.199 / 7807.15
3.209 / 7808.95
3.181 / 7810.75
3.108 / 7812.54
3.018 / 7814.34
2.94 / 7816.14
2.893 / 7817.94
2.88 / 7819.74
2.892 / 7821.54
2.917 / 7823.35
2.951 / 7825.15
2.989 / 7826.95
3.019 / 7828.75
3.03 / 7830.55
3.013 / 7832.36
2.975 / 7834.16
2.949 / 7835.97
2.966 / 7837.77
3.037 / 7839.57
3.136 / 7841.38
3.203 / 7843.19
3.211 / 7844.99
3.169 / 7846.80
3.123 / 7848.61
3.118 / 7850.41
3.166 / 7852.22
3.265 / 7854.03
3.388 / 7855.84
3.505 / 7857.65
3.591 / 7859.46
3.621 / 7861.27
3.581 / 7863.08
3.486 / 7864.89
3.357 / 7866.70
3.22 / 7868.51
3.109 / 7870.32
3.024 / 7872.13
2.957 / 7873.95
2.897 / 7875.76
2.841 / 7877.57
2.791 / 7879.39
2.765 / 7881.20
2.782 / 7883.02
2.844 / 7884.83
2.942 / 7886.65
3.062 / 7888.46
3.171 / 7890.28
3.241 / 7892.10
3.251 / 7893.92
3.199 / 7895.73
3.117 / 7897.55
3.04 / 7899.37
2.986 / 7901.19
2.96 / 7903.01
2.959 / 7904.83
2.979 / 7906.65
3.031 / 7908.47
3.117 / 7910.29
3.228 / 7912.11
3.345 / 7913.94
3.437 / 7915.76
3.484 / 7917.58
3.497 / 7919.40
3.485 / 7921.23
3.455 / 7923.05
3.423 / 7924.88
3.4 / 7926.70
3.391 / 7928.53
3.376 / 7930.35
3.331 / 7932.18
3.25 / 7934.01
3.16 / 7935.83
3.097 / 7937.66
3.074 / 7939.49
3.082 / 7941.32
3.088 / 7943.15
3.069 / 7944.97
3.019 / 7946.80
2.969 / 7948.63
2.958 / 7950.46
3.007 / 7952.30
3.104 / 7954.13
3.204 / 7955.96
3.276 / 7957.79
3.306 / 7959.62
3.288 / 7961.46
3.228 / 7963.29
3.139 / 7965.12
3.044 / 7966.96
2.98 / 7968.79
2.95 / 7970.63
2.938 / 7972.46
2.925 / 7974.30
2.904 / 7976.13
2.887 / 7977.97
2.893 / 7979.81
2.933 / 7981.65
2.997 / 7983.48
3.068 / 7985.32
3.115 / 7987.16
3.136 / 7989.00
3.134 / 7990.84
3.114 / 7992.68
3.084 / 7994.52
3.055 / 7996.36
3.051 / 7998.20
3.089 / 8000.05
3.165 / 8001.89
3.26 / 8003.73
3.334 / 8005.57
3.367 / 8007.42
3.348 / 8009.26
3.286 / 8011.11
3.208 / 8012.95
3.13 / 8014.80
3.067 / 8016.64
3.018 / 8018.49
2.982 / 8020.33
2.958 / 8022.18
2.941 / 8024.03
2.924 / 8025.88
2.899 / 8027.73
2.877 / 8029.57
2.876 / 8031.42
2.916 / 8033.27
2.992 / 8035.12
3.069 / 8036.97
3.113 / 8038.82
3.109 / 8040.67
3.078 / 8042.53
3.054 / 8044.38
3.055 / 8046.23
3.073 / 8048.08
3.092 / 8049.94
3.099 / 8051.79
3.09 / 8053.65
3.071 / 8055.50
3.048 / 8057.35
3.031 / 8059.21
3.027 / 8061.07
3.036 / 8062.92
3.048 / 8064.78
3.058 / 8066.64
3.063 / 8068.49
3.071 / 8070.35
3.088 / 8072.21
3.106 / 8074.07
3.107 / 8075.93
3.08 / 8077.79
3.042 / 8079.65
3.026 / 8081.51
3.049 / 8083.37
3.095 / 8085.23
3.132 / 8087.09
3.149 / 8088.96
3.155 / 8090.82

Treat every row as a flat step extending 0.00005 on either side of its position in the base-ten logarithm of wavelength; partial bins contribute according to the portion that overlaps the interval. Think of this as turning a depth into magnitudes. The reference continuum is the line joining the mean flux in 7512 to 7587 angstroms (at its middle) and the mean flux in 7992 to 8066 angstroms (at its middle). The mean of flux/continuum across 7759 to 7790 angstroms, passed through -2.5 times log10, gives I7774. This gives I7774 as 0.05 mag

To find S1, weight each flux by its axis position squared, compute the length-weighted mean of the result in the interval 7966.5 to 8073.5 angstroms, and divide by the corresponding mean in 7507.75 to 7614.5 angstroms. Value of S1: 1.1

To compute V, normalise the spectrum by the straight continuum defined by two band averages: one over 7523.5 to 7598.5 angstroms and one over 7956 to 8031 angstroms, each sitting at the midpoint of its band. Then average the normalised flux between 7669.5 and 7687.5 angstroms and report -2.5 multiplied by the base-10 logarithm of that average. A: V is 0.02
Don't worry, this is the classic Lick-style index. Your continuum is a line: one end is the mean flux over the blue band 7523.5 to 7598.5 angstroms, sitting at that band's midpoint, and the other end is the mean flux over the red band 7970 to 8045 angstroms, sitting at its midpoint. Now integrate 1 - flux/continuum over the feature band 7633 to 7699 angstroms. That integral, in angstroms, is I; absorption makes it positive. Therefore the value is 1.8 angstroms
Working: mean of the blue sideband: 3.23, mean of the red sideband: 3.06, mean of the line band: 3.1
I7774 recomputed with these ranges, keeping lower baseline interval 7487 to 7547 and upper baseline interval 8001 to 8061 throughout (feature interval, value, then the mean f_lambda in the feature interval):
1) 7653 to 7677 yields 0.03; 3.07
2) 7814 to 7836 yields 0.06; 2.96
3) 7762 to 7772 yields 0.06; 2.97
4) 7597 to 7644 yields 0.01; 3.15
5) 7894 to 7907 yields 0.02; 3.05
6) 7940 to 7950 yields 0.02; 3.04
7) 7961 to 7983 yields 0.03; 3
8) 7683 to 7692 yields -0.01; 3.18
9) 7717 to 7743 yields -0.06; 3.32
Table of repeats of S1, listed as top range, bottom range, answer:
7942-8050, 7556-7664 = 1.07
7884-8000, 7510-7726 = 1.07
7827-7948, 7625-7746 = 1.05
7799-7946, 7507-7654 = 1.07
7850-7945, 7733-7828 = 1.07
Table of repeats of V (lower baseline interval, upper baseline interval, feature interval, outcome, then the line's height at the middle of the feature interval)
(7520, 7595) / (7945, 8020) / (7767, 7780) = 0.073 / 3.17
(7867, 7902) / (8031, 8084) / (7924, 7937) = -0.103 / 3.03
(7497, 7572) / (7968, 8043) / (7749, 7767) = 0.101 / 3.15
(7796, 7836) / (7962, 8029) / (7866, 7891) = 0.032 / 3.07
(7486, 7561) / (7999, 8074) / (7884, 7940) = -0.037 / 3.1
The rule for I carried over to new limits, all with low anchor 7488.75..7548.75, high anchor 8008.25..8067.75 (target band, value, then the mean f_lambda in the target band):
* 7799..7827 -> 0.4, 3.06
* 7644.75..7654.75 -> 0.2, 3.07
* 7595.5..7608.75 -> 1.2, 2.88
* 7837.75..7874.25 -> -1.9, 3.26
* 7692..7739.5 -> -2.1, 3.27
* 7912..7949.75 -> -2.3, 3.27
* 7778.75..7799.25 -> -0.6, 3.21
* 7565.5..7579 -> -1.1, 3.43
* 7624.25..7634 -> -0.4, 3.27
